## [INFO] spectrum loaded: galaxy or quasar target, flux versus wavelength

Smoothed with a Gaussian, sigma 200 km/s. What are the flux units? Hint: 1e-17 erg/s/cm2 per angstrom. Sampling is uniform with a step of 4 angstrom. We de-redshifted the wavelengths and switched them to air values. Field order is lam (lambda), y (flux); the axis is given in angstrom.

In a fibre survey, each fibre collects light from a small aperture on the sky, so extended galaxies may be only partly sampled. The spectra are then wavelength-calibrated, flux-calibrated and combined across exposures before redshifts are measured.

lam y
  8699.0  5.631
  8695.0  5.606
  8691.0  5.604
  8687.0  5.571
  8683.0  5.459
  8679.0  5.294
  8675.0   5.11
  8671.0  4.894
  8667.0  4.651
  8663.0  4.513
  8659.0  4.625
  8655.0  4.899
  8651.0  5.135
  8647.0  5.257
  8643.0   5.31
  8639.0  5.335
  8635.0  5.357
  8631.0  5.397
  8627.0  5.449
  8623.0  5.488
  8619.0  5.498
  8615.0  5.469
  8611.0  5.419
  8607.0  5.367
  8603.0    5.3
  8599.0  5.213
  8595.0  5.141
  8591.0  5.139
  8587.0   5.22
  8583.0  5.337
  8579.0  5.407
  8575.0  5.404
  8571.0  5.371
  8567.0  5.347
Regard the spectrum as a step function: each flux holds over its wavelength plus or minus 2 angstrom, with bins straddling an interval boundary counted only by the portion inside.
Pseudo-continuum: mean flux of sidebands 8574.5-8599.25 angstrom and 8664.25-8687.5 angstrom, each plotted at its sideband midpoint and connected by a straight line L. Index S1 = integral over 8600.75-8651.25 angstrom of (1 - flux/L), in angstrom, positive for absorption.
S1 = -1.7 angstrom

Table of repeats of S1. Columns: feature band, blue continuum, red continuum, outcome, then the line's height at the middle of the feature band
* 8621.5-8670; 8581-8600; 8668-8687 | 0.9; 5.2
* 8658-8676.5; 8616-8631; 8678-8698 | 2.5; 5.51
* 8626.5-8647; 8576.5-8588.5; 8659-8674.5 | -1.7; 4.94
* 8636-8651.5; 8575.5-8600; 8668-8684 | -0.3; 5.18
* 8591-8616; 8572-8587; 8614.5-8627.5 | 0.6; 5.43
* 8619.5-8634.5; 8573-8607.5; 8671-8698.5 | -0.3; 5.33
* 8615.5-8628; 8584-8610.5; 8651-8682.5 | -0.9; 5.12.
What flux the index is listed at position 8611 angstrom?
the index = 5.419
